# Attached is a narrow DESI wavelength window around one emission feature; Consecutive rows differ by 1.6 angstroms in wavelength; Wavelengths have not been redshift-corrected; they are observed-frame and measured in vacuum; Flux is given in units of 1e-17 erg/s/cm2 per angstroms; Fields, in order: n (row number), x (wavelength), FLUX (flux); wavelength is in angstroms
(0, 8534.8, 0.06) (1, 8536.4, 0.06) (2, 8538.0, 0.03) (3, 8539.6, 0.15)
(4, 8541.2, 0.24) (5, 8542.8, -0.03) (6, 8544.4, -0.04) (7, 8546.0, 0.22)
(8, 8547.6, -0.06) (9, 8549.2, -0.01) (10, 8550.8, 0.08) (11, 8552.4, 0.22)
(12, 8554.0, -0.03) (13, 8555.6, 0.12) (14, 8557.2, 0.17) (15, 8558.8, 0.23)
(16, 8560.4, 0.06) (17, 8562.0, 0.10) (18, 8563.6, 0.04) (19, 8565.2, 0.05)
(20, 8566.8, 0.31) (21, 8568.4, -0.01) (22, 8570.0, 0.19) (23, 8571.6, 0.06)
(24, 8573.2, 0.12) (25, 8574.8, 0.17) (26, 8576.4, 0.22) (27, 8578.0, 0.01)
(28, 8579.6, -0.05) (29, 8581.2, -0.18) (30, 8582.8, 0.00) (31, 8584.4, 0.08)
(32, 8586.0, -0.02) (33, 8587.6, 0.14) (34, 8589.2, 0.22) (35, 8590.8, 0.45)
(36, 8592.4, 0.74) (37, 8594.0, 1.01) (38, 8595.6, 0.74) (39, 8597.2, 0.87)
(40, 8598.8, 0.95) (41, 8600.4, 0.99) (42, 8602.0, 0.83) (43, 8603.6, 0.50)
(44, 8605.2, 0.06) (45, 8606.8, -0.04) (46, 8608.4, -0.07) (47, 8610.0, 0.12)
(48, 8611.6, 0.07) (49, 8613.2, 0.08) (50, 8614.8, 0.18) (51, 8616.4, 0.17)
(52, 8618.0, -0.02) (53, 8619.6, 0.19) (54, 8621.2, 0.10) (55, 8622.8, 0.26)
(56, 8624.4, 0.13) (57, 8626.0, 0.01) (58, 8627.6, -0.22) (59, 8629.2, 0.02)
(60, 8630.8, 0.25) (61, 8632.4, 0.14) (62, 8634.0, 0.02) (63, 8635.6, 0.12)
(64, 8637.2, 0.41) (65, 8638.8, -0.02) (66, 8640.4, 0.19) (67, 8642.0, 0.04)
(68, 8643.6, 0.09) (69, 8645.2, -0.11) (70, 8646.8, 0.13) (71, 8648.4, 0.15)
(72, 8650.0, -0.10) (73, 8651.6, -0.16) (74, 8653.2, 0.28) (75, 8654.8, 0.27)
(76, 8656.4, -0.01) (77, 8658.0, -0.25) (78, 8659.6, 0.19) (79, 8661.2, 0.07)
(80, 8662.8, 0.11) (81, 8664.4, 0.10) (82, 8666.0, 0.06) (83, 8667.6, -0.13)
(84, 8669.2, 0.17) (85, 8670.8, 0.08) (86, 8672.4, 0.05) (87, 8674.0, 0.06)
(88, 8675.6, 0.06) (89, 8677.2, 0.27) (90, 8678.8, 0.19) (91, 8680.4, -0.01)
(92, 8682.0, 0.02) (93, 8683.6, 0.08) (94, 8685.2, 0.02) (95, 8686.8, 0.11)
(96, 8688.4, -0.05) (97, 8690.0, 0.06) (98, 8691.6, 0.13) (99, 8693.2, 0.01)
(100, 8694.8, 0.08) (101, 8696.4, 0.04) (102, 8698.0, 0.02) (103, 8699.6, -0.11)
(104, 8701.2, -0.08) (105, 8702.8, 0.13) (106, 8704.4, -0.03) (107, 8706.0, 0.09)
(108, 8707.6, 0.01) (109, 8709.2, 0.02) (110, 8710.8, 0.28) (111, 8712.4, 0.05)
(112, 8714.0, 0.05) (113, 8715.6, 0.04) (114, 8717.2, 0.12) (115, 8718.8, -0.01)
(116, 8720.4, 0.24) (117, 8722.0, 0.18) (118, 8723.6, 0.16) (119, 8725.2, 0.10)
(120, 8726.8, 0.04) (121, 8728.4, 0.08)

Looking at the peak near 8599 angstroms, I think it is [O II]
